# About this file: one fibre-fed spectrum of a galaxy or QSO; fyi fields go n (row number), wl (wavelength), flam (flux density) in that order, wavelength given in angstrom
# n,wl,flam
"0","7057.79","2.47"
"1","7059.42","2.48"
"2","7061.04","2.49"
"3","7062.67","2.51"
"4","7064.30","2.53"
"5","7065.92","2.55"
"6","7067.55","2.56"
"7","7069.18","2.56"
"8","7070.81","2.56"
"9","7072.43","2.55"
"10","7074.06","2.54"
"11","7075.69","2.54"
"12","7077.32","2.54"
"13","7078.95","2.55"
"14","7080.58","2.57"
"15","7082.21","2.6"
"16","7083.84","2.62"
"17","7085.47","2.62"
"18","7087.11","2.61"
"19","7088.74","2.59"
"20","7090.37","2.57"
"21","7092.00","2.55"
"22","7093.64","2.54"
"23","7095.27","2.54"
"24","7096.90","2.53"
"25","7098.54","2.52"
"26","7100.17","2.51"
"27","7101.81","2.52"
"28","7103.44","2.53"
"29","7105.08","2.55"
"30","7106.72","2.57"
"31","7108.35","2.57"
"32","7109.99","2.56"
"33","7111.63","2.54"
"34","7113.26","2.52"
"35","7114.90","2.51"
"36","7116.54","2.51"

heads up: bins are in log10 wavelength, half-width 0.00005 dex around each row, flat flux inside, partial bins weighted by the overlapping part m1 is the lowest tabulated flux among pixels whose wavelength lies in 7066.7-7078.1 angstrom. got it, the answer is 2.54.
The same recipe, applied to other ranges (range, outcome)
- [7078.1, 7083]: 2.55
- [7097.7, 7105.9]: 2.51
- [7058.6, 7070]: 2.48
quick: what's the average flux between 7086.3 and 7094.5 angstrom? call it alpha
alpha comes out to 2.57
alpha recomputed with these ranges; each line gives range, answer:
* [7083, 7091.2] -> 2.6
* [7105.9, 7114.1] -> 2.55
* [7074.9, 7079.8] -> 2.54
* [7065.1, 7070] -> 2.56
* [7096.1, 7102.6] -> 2.52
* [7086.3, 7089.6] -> 2.6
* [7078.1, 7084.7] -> 2.59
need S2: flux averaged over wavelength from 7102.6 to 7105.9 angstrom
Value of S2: 2.54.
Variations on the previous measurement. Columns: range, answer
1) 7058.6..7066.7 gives 2.51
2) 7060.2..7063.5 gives 2.5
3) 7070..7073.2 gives 2.56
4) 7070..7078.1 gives 2.55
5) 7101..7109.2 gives 2.55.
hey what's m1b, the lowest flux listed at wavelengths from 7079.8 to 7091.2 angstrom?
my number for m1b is 2.57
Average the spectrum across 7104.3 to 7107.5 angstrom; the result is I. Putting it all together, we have 2.56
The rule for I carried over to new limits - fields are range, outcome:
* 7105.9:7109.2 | 2.57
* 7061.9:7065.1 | 2.52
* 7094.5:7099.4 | 2.53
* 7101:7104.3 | 2.53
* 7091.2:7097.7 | 2.54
